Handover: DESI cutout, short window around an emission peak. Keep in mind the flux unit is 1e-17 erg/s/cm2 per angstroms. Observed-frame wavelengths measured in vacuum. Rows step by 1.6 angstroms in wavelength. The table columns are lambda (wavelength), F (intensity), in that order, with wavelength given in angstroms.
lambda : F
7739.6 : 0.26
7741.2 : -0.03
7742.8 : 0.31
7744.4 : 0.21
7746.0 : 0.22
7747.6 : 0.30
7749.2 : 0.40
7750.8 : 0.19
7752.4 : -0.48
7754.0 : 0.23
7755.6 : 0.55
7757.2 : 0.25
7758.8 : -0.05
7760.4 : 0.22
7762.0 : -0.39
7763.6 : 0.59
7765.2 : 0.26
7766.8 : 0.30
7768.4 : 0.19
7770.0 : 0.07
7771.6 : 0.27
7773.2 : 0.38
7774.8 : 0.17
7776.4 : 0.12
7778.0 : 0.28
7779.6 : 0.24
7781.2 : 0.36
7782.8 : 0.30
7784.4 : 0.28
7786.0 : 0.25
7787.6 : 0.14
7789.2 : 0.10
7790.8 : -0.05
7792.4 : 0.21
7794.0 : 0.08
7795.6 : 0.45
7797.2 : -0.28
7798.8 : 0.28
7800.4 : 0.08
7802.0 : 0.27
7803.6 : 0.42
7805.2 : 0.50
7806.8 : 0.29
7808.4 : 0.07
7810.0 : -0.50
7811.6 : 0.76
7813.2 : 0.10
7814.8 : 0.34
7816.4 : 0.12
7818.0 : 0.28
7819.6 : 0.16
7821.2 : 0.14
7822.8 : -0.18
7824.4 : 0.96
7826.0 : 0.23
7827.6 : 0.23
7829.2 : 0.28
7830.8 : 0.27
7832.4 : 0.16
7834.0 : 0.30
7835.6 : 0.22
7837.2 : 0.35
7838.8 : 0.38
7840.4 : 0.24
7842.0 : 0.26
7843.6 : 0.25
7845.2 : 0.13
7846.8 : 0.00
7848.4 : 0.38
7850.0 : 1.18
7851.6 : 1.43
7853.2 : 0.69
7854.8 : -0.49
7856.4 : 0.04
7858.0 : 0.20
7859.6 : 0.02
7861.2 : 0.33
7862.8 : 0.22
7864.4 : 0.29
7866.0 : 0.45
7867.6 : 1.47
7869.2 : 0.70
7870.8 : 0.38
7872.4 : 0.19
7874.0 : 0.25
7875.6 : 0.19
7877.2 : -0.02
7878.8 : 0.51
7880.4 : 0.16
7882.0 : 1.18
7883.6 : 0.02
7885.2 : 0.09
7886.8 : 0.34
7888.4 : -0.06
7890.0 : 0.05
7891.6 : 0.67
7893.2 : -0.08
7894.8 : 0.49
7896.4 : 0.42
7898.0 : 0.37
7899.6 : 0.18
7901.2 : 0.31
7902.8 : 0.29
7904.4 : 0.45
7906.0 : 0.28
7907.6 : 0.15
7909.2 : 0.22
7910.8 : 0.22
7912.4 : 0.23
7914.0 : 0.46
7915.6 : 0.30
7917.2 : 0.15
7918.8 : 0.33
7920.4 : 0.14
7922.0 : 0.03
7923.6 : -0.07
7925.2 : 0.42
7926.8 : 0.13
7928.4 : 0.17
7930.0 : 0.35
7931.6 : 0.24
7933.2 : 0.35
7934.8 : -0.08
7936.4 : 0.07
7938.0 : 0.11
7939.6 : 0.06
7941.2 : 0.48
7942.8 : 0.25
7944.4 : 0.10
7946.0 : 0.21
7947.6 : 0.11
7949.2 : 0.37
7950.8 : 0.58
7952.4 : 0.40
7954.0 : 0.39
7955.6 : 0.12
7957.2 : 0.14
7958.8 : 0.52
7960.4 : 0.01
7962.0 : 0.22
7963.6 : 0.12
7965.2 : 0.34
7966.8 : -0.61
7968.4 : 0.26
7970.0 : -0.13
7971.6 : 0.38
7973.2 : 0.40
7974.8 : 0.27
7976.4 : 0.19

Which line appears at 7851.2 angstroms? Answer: [S II]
